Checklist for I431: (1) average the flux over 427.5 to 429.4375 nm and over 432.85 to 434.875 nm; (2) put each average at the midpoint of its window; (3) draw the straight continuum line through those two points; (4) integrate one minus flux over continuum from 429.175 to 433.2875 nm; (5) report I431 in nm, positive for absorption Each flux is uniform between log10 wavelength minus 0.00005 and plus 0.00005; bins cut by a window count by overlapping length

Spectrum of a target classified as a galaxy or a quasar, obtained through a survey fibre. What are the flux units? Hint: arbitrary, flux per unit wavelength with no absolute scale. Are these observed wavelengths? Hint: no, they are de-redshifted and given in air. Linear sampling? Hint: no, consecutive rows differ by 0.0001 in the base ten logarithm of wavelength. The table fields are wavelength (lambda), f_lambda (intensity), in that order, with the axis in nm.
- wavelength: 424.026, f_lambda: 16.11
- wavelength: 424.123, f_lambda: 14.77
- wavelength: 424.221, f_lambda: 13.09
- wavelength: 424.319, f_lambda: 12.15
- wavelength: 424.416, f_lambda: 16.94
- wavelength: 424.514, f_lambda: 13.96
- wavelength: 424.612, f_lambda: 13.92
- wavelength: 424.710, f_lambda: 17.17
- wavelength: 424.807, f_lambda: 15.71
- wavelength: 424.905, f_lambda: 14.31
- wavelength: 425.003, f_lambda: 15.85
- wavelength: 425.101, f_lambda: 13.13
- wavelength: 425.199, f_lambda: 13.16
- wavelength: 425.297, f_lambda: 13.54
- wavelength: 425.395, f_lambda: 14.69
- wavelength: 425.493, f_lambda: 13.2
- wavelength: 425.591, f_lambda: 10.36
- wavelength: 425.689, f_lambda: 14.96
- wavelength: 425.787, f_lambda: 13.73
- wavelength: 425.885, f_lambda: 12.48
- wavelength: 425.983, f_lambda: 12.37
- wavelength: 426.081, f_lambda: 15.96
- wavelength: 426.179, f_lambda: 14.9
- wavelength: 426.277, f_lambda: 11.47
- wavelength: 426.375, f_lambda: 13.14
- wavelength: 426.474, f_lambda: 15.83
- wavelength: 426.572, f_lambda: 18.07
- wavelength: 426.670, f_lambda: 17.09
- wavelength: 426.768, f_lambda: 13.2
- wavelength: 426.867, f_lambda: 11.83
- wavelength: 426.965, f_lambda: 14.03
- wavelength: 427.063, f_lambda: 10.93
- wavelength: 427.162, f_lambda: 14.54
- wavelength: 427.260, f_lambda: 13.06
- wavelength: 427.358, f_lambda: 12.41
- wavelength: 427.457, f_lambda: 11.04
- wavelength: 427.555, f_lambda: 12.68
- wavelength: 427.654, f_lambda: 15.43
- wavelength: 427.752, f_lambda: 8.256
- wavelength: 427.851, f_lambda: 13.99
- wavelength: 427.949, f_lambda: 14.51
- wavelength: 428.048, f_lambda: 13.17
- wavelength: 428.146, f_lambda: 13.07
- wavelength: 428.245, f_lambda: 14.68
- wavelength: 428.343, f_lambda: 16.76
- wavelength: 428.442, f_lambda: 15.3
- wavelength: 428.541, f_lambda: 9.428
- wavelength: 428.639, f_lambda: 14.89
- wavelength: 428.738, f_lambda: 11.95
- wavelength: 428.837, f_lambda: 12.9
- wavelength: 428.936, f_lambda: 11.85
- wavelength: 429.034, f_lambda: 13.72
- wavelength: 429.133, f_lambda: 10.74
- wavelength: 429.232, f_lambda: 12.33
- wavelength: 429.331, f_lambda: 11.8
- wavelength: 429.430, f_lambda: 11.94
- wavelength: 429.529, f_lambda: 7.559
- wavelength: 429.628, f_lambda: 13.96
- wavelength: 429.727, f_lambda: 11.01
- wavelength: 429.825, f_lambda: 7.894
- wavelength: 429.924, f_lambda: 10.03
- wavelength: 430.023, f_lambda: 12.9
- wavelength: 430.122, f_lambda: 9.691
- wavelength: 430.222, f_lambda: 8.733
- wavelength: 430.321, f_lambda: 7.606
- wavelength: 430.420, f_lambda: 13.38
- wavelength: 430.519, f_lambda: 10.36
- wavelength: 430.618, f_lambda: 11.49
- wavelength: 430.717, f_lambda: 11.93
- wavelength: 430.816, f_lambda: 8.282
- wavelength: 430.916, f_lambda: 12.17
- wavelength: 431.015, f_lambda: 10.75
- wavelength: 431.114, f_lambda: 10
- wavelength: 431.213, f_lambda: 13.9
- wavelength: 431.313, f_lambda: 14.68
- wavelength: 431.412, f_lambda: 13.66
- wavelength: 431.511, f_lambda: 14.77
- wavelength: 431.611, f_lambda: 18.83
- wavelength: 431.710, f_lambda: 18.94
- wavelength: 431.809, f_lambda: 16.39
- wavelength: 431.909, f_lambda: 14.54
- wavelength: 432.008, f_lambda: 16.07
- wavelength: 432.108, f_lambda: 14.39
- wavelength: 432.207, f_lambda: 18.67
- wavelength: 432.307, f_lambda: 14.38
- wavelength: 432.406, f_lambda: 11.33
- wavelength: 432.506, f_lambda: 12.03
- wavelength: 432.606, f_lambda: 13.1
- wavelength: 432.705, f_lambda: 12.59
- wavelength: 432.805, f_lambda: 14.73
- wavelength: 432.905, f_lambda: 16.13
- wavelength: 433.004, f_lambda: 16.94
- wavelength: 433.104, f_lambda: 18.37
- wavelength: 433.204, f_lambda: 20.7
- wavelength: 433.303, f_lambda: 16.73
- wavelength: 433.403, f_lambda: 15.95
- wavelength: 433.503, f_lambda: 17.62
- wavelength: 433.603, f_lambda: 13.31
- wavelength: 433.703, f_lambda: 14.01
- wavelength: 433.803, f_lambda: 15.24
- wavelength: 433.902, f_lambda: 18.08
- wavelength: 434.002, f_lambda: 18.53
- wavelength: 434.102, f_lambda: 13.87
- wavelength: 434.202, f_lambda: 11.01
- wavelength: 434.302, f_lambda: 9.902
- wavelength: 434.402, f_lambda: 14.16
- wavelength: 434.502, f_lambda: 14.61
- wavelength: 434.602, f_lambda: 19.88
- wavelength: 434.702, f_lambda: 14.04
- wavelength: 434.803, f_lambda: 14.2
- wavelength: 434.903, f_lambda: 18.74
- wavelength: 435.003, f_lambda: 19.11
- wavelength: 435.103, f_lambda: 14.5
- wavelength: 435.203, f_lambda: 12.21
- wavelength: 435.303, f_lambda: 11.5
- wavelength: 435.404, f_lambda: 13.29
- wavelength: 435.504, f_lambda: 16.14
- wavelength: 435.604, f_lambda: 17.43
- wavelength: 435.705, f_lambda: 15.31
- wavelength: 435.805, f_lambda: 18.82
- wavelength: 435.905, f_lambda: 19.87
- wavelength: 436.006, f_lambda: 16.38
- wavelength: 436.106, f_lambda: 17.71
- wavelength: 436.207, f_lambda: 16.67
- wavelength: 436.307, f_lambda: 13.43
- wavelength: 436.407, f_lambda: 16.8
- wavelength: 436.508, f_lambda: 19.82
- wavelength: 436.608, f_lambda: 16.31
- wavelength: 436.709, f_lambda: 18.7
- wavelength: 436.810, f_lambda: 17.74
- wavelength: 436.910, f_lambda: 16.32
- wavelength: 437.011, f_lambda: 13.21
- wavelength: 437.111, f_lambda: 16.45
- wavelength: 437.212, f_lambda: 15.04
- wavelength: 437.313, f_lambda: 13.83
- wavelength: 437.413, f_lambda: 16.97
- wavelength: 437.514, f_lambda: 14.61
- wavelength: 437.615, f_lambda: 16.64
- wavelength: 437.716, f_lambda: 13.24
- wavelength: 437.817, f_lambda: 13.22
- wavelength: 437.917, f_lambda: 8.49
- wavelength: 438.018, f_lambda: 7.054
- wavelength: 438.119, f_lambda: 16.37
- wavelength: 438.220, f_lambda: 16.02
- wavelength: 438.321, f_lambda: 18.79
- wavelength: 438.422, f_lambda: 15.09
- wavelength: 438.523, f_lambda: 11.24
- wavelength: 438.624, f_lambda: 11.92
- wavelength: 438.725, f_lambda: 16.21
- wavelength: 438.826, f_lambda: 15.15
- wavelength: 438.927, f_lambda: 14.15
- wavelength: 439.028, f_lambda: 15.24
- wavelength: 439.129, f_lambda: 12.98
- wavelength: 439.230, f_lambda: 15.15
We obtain 0.361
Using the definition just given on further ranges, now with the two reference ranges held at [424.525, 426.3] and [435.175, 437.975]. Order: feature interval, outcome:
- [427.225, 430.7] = 0.59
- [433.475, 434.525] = 0.05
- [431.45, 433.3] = -0.09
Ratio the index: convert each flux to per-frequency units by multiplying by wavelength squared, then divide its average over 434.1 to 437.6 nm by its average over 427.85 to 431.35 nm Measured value 1.36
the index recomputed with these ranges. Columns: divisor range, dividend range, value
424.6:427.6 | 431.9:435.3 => 1.14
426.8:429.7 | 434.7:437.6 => 1.31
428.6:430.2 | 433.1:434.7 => 1.39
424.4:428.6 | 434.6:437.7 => 1.22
